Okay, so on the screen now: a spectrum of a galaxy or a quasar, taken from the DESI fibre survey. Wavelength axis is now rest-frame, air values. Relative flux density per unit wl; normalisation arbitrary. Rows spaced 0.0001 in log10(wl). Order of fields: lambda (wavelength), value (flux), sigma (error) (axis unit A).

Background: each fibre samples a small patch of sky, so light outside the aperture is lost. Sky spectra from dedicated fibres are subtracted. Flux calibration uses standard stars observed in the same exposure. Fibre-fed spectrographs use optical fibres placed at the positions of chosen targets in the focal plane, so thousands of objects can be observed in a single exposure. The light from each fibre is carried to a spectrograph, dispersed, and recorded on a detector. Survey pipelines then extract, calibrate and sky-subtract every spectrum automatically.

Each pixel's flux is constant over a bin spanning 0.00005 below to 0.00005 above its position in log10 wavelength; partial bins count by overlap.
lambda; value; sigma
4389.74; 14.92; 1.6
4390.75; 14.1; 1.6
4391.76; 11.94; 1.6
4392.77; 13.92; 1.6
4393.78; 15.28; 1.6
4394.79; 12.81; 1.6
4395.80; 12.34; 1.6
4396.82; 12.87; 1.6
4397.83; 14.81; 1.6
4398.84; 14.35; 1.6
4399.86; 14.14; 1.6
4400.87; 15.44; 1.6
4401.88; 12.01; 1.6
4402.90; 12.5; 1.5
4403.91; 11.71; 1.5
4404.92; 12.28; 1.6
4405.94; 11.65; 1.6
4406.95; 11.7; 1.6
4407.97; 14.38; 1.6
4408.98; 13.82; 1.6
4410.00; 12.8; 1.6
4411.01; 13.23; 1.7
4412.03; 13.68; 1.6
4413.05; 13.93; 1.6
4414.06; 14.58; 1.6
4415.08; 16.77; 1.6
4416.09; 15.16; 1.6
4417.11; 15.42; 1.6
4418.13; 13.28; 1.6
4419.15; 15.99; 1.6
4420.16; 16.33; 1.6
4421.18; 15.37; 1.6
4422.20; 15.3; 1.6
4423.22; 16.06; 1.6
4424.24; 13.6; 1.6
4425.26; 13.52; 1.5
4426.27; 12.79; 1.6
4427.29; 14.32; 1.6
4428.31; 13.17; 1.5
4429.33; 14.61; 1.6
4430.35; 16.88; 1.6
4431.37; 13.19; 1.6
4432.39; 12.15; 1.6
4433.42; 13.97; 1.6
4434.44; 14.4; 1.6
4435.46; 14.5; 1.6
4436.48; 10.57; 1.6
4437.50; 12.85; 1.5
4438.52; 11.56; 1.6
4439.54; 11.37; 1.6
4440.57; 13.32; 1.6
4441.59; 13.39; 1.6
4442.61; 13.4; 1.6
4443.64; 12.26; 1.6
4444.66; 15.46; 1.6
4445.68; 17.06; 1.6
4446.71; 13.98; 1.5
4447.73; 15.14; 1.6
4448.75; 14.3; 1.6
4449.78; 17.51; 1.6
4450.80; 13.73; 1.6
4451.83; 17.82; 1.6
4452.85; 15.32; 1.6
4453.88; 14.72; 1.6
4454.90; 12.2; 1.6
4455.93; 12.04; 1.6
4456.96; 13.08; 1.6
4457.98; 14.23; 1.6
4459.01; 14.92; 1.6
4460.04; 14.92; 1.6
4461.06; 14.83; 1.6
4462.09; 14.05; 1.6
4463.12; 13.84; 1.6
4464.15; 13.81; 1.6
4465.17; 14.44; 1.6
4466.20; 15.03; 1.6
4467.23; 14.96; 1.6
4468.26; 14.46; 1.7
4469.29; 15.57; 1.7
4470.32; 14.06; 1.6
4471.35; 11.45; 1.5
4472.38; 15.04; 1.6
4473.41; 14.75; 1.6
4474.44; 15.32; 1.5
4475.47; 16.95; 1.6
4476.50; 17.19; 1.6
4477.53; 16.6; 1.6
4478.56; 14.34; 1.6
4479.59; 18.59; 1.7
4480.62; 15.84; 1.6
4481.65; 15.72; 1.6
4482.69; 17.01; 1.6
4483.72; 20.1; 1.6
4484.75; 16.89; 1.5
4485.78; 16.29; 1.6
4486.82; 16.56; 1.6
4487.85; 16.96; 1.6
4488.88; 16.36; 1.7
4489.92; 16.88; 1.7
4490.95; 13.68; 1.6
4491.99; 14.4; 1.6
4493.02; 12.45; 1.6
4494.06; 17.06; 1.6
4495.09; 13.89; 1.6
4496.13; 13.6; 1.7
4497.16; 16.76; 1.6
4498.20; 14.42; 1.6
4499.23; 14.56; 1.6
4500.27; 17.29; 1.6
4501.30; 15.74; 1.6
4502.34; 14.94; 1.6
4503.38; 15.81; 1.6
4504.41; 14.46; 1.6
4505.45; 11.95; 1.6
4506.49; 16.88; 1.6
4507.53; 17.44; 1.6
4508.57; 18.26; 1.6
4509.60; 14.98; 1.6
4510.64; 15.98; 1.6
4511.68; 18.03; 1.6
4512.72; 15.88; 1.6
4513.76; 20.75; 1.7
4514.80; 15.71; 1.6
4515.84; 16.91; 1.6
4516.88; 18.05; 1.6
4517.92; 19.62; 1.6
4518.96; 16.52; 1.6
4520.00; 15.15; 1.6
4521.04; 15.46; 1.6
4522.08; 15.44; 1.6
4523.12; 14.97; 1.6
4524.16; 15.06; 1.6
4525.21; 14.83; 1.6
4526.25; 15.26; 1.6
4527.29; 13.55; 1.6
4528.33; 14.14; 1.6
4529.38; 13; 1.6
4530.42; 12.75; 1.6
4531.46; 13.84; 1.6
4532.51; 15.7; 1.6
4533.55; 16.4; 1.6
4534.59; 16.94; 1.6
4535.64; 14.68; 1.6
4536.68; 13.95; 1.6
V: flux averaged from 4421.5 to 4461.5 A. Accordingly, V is 14.1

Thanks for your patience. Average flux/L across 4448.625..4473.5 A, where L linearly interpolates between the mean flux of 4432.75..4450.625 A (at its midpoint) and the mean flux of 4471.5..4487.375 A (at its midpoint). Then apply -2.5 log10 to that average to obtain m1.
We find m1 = 0.05 mag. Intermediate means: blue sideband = 13.8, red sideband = 16.4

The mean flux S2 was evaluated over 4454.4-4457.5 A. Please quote 12.5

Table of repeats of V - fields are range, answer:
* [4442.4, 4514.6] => 15.4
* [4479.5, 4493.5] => 16.2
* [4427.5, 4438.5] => 13.6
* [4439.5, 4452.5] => 14.6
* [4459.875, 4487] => 15.5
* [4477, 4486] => 16.9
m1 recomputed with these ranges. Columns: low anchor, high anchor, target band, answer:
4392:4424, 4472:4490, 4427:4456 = 0.09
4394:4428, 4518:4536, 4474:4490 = -0.15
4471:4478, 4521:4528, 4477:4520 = -0.07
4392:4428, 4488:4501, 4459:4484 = -0.03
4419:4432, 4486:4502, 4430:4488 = 0.02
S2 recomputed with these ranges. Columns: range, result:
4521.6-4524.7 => 15.1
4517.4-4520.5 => 17.1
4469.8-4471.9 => 12.8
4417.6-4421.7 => 15.2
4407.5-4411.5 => 13.6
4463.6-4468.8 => 14.5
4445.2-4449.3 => 15.1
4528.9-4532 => 13.2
